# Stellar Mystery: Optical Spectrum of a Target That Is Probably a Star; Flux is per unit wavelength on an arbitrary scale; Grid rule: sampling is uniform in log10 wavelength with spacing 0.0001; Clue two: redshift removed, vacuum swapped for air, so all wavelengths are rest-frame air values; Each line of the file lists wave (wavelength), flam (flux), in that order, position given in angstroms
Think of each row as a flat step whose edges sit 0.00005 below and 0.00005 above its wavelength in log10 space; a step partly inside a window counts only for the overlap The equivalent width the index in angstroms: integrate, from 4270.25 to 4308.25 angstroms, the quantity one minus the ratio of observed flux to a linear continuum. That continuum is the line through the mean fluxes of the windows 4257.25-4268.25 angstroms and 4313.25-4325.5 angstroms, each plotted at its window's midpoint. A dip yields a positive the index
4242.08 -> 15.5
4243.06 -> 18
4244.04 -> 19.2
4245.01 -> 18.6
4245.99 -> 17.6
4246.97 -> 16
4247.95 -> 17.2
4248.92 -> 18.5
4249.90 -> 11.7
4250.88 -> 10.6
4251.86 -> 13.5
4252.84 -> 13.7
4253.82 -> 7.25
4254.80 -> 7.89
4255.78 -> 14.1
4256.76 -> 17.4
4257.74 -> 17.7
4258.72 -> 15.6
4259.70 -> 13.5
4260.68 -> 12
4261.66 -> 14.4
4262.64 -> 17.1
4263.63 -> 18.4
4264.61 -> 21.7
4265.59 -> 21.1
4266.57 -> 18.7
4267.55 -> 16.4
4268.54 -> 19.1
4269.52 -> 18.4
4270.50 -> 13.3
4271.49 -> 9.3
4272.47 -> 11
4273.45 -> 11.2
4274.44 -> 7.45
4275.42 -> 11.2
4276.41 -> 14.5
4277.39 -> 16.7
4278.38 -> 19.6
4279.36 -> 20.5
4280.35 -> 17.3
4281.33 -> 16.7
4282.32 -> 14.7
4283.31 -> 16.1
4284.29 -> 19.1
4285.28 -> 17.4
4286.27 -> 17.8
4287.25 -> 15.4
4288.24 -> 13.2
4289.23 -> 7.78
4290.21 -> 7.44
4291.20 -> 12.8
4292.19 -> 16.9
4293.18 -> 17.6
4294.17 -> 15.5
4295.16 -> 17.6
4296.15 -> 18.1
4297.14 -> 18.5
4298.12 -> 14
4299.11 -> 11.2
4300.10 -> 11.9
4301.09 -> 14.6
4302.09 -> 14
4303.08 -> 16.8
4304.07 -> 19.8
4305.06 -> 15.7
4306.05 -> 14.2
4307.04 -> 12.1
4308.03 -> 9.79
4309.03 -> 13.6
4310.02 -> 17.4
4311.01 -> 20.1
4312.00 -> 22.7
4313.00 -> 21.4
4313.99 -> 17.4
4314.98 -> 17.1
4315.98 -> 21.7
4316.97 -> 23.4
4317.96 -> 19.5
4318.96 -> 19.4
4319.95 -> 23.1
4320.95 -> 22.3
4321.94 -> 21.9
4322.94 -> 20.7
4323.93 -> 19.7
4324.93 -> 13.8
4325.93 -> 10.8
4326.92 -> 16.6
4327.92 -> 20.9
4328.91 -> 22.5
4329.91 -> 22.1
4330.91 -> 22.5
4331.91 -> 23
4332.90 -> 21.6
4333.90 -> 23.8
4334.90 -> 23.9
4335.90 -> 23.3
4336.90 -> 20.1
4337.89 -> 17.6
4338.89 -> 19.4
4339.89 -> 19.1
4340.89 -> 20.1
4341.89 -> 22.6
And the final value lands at 7.8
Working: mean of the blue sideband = 17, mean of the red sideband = 20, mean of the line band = 14.6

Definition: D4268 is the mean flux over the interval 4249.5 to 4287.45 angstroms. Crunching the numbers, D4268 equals 15.1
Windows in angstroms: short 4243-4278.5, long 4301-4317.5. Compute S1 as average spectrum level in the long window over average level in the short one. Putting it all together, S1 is 1.15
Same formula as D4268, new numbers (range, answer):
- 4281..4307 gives 15.1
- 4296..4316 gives 16.1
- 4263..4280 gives 15.8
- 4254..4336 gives 16.8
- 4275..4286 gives 16.8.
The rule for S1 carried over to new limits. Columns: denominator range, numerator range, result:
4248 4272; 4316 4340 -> 1.36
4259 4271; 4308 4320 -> 1.13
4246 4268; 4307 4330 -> 1.23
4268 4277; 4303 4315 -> 1.30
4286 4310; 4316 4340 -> 1.42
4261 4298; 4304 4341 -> 1.23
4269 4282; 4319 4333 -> 1.39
